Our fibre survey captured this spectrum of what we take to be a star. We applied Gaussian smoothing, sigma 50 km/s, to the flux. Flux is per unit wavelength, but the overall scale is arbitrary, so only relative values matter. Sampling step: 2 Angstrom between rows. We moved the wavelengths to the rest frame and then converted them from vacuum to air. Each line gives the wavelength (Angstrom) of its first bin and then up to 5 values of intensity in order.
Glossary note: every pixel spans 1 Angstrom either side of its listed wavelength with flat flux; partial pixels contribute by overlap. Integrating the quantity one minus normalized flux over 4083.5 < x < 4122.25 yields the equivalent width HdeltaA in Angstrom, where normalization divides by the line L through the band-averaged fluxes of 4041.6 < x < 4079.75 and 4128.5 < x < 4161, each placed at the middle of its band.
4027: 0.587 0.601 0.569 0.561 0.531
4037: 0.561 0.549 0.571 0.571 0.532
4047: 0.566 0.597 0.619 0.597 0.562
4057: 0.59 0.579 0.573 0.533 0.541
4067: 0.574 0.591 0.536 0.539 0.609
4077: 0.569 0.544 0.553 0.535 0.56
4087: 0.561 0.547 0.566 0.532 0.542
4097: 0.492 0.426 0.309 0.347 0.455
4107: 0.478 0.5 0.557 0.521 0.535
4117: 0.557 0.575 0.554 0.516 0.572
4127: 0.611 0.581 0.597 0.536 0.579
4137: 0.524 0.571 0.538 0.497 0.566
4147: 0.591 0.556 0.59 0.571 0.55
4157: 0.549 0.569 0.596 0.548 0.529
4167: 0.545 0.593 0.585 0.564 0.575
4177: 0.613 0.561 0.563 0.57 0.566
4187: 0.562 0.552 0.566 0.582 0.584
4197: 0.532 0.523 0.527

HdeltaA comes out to 4.04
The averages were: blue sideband 0.57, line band 0.506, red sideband 0.561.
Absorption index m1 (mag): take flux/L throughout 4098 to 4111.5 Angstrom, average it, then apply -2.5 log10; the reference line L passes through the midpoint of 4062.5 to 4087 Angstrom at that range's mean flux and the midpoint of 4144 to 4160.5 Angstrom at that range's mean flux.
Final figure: 0.28 mag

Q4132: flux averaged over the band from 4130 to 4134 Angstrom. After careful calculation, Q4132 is 0.567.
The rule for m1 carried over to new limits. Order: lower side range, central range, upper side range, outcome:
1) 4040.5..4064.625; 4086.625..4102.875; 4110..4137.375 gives 0.16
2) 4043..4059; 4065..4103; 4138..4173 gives 0.09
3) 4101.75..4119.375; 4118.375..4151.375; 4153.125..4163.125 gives -0.06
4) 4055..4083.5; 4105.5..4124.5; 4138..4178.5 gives 0.06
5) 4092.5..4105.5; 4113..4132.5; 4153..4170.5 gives -0.16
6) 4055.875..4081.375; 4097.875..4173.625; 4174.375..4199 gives 0.06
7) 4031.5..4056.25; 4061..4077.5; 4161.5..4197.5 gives 0.01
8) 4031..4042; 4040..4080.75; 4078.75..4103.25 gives -0.07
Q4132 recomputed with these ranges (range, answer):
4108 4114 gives 0.526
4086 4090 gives 0.554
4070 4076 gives 0.561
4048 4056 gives 0.594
